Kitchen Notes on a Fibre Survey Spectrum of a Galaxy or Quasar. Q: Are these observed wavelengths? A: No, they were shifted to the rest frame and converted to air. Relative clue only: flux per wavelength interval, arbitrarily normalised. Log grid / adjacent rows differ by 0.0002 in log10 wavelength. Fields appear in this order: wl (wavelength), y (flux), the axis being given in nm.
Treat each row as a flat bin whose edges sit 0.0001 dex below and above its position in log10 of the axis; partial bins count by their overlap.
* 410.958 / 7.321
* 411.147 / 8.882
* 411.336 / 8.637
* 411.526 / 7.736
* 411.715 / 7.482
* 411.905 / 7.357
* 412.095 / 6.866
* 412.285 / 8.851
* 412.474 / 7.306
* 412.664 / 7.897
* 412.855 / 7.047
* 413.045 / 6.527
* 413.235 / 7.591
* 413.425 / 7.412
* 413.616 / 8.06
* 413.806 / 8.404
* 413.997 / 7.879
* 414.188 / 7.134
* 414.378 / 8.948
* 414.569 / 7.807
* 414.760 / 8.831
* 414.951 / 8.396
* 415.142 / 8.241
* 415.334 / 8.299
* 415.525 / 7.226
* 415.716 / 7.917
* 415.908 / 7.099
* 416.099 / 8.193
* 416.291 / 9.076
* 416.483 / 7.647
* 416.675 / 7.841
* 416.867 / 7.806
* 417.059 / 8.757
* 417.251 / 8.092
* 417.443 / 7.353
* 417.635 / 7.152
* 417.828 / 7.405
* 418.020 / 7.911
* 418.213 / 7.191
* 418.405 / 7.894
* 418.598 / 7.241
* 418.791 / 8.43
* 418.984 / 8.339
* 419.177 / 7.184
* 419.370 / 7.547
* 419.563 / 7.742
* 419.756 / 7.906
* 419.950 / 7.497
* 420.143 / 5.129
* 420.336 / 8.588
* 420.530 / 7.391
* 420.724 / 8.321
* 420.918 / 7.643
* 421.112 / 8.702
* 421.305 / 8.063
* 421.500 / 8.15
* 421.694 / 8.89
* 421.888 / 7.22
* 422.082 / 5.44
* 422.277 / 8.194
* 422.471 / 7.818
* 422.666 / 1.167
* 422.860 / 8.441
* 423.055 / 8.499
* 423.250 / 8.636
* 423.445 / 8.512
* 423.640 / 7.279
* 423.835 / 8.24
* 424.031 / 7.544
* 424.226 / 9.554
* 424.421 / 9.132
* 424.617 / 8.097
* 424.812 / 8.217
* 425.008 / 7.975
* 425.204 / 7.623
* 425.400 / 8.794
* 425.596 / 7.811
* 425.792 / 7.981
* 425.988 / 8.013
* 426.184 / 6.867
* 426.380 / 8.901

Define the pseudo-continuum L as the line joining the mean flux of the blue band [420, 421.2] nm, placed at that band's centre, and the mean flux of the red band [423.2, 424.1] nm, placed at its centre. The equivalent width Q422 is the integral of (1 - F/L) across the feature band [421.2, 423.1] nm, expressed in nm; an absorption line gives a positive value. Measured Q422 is 0.160 nm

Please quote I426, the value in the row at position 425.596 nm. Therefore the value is 7.811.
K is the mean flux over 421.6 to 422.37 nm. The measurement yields 7.43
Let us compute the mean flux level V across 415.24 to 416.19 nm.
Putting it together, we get 7.75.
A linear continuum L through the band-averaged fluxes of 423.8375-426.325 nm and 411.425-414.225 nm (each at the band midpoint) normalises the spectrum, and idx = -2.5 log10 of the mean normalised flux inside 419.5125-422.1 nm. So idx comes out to 0.04 mag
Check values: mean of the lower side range 7.58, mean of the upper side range 8.15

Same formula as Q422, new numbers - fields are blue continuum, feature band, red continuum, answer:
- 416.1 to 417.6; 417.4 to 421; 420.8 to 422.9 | 0.039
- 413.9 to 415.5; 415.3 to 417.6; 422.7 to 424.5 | 0.068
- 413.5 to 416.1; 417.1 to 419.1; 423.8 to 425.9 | 0.093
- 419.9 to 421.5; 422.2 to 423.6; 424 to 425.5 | 0.135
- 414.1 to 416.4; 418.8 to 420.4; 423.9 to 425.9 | 0.128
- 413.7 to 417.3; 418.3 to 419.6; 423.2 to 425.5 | 0.064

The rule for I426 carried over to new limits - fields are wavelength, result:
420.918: 7.643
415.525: 7.226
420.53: 7.391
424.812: 8.217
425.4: 8.794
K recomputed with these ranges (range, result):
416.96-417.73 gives 7.85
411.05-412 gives 8.02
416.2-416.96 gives 8.08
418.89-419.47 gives 7.69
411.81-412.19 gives 7.1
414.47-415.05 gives 8.35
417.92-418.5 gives 7.67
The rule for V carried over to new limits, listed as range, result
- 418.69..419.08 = 8.37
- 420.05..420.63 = 7.05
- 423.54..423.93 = 7.76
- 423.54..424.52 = 8.35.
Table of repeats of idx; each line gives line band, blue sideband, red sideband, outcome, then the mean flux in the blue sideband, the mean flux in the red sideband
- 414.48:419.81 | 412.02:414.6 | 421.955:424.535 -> -0.031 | 7.7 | 7.57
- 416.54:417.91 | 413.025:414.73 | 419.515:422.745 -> -0.024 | 7.85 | 7.31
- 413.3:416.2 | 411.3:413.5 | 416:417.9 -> -0.034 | 7.53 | 7.94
